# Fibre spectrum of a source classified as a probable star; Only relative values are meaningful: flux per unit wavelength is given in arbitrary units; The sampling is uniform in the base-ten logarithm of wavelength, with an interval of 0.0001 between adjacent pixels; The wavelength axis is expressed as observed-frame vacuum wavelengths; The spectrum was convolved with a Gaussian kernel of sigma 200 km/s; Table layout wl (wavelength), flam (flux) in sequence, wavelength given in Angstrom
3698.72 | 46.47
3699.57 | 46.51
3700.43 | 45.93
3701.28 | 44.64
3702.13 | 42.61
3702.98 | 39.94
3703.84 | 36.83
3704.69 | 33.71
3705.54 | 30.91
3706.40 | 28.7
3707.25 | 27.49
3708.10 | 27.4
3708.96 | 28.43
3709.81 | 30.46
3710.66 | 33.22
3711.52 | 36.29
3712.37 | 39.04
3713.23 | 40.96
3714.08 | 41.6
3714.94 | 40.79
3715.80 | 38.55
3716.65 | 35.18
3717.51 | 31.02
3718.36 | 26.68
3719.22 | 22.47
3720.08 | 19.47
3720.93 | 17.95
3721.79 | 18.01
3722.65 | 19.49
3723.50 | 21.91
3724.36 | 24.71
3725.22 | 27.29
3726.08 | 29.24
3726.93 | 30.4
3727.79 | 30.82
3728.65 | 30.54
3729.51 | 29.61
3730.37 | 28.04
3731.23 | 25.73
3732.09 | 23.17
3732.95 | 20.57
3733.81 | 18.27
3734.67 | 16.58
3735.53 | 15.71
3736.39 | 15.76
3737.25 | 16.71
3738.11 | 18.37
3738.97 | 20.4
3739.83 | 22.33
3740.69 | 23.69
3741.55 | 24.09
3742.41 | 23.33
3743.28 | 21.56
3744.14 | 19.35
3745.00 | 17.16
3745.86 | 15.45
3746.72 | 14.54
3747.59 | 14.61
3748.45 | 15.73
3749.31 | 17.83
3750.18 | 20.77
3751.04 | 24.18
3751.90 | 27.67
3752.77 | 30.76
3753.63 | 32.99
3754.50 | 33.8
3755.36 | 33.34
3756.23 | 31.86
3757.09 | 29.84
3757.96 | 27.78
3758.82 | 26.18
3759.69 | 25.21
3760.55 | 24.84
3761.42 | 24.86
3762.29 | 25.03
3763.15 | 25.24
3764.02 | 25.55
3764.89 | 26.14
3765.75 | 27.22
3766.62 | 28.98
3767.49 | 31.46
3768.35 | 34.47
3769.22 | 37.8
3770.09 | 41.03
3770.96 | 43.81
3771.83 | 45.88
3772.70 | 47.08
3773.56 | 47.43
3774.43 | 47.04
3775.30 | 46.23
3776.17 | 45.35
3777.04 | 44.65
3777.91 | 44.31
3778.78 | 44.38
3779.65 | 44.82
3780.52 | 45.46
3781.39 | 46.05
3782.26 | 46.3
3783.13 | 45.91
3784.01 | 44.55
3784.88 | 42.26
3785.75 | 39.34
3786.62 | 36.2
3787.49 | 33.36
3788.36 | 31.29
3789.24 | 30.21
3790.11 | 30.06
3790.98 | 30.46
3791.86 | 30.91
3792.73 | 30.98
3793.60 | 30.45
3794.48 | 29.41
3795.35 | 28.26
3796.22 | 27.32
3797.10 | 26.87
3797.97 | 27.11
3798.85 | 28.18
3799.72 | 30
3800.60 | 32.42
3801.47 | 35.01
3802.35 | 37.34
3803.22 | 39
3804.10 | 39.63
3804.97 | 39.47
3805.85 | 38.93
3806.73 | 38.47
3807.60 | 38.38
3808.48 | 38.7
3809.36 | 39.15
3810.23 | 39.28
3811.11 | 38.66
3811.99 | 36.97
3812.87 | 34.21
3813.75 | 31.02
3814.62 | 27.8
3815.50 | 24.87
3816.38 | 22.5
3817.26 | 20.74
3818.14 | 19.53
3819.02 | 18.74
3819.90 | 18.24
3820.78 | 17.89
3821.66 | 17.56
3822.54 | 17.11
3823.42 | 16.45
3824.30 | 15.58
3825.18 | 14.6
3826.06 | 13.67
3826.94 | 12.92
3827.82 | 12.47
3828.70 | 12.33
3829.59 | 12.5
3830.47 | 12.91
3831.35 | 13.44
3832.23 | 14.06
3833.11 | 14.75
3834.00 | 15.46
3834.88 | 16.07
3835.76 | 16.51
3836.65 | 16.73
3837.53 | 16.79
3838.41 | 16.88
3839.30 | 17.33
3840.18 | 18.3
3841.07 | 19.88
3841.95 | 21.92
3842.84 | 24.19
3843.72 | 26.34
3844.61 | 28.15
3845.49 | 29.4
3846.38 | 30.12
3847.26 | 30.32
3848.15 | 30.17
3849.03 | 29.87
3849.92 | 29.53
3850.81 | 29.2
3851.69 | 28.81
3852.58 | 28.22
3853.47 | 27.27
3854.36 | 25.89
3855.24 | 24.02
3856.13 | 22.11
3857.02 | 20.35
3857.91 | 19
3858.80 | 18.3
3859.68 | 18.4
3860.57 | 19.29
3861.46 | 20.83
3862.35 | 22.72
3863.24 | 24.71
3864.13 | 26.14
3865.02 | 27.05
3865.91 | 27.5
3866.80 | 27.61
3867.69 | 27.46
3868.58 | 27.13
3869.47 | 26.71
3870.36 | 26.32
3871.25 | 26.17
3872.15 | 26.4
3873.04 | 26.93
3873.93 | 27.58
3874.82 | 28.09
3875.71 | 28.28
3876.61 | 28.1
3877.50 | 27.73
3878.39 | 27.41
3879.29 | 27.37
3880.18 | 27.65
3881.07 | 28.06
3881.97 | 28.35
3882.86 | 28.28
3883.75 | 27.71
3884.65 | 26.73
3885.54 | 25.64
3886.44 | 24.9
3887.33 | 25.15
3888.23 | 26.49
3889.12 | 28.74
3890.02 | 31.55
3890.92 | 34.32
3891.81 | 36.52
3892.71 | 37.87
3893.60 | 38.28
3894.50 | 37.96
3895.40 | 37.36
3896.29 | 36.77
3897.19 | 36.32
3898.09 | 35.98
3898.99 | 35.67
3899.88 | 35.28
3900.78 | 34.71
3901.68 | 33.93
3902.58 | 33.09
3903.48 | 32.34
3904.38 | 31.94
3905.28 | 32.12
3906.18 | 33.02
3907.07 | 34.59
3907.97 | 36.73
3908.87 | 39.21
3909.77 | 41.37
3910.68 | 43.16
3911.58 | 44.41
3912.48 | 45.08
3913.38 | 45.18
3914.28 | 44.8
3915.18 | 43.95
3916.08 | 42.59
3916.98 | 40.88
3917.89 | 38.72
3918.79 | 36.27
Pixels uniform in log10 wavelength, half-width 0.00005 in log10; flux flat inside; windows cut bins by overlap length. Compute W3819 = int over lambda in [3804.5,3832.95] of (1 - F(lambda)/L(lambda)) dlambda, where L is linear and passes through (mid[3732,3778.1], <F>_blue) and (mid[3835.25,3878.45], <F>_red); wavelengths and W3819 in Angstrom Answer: 2.3 Angstrom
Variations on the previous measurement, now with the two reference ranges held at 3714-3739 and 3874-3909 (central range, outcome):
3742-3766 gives 1.6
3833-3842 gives 3.7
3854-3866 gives 3.2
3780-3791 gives -4.6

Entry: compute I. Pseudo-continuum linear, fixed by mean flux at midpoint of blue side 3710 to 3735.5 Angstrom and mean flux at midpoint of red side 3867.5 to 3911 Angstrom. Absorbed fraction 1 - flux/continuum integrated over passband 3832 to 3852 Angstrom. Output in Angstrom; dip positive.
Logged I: 5.1 Angstrom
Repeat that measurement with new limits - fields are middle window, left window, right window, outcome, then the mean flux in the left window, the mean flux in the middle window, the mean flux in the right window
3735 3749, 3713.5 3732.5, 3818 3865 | 4.25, 28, 18.7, 20.5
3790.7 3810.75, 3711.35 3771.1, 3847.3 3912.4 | -4.39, 26.2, 33.8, 29.7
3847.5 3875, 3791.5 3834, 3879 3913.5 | 4.53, 26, 25.5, 33.8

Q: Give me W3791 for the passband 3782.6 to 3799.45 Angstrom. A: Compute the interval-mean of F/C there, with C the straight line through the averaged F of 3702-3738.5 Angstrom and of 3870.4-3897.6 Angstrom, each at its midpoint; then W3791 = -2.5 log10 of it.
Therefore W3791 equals -0.14 mag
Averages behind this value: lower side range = 28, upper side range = 29.9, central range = 32.8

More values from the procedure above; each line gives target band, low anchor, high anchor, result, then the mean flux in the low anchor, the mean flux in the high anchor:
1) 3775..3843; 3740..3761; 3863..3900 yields -0.09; 24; 29.7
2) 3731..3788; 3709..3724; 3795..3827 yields -0.04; 30.1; 28.3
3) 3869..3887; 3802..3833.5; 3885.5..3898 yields 0.16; 25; 33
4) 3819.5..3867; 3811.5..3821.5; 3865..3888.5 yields 0.23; 24.6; 27.1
